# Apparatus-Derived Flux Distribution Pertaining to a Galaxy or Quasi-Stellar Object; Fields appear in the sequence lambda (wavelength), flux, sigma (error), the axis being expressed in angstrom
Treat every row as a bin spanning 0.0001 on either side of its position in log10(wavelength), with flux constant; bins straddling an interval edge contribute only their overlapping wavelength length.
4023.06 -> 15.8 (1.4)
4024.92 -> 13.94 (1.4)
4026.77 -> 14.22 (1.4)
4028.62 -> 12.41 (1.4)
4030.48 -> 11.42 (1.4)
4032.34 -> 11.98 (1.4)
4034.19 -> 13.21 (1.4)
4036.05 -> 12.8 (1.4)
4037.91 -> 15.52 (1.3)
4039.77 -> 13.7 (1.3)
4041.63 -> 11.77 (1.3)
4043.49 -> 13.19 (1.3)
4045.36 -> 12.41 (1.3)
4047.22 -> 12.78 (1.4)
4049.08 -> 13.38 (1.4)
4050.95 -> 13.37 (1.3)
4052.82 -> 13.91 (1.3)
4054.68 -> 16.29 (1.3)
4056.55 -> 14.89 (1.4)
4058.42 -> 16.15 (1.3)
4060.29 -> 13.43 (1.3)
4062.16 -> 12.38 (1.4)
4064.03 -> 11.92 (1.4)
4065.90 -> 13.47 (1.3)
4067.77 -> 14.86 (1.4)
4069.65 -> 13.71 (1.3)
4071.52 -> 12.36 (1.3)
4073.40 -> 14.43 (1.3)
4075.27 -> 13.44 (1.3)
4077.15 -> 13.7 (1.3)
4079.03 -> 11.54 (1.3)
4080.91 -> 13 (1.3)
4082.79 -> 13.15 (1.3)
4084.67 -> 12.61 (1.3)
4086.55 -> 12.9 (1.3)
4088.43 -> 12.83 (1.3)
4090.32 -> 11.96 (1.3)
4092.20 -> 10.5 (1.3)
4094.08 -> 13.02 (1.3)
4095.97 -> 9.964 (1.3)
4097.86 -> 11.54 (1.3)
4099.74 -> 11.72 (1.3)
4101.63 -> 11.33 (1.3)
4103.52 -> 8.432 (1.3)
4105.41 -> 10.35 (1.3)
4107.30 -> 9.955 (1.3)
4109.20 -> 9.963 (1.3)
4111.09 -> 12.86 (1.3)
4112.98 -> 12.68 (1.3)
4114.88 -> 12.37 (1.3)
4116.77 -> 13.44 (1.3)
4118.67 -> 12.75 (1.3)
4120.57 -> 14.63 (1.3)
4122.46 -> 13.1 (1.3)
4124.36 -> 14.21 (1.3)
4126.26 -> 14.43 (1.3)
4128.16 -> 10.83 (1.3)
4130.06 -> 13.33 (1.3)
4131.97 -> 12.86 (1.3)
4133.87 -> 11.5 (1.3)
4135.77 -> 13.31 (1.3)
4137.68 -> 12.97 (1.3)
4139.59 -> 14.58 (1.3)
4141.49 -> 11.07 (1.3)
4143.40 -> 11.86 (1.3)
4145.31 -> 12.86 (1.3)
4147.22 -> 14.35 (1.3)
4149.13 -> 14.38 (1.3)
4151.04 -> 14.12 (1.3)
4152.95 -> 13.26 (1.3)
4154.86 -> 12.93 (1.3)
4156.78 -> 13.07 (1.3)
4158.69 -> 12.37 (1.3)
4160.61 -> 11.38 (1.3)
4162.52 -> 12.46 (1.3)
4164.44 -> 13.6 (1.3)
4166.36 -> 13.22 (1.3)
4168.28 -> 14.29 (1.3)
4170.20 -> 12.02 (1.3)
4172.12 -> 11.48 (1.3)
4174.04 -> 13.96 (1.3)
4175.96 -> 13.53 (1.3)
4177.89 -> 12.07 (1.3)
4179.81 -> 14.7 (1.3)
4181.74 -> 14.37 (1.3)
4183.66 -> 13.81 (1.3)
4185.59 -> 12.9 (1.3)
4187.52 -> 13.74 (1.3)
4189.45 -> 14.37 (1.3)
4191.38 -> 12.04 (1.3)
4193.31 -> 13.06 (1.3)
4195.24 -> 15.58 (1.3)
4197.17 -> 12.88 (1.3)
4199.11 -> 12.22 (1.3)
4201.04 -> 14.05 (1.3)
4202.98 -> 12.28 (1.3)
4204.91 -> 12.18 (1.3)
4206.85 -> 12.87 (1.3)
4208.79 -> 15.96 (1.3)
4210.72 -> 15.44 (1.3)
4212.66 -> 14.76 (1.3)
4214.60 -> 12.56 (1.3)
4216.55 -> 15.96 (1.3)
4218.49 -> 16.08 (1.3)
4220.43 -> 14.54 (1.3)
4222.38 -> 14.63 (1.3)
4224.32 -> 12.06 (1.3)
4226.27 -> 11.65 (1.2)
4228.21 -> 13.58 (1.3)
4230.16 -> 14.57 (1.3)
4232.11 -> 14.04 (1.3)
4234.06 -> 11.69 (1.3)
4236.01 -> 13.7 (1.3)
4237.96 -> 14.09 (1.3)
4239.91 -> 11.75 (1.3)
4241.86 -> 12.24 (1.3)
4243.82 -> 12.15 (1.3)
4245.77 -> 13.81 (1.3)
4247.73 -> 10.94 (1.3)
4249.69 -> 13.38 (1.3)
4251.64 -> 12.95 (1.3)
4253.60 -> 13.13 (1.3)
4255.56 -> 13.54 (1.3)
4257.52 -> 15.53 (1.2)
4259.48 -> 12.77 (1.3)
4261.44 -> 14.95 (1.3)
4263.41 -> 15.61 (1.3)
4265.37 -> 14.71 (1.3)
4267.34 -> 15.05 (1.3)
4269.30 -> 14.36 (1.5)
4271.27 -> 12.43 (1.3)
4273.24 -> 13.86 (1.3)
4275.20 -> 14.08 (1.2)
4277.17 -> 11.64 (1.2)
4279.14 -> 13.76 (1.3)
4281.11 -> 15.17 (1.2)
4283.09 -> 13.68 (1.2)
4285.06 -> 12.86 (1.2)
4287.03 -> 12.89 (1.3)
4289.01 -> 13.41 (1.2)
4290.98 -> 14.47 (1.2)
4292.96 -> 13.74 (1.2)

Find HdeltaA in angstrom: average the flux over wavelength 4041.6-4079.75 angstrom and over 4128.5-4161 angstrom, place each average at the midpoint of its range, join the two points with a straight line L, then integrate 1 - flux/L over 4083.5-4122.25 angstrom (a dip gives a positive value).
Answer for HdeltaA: 4.1 angstrom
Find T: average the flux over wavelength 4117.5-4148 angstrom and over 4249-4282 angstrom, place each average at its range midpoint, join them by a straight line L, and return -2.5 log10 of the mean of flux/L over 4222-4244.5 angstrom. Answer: 0.06 mag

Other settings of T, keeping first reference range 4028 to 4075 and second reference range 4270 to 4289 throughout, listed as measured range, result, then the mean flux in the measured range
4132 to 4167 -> 0.04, 13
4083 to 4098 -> 0.12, 12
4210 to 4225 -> -0.09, 14.5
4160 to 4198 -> 0.01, 13.3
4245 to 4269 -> -0.04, 13.9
